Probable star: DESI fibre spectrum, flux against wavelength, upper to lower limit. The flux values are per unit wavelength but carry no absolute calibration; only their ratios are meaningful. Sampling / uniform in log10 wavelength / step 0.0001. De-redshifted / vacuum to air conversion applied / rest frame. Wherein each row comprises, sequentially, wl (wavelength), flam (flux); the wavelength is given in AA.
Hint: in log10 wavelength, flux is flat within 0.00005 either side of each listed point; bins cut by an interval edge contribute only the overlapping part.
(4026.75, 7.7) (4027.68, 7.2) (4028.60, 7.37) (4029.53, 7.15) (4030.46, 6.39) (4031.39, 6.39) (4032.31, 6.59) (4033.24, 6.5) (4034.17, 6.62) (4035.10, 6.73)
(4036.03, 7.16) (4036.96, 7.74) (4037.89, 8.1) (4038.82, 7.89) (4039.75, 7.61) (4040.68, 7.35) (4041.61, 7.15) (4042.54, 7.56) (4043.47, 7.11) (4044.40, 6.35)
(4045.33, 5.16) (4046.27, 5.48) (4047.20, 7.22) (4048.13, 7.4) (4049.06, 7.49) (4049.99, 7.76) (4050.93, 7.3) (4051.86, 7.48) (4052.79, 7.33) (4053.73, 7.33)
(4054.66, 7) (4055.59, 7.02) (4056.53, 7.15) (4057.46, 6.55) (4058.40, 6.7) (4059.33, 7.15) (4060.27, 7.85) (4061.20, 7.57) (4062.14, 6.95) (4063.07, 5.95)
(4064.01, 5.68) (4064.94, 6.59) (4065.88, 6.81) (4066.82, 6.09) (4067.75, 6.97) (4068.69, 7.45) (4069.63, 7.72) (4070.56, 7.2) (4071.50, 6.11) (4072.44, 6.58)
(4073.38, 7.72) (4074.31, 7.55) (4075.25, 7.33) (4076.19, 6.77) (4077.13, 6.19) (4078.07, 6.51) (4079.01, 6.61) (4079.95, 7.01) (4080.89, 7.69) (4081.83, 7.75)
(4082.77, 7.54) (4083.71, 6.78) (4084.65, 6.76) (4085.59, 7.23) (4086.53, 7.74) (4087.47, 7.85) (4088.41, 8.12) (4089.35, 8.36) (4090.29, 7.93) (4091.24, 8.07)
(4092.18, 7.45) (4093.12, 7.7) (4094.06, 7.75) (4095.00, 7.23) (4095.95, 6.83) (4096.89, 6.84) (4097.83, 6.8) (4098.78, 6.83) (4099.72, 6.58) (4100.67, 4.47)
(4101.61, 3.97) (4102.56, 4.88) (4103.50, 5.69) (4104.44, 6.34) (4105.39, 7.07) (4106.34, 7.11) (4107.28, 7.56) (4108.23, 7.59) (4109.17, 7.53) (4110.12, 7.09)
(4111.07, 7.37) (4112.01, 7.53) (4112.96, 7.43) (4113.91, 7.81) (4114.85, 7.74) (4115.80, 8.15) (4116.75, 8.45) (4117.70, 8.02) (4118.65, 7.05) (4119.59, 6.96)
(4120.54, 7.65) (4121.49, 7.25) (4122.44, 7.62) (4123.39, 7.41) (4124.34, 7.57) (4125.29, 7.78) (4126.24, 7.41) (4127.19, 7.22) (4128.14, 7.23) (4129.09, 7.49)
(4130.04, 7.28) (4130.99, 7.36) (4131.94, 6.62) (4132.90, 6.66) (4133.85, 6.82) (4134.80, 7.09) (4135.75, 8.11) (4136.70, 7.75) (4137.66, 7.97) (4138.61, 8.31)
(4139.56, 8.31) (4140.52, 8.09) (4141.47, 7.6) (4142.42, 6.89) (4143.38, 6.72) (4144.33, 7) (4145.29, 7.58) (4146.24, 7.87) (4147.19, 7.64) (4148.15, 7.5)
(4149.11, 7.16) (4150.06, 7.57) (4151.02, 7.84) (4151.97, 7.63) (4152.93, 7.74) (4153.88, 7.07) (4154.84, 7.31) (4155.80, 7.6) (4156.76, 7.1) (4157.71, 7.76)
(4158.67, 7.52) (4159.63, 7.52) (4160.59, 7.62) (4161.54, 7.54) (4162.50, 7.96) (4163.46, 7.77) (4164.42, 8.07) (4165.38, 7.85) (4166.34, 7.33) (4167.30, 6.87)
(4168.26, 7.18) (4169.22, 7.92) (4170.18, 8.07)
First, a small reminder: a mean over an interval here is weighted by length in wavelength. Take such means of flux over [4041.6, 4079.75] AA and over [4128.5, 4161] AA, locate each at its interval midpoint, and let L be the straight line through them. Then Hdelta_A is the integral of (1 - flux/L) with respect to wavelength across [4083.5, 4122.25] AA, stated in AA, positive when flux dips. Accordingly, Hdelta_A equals 0.2 AA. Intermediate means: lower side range 6.92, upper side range 7.47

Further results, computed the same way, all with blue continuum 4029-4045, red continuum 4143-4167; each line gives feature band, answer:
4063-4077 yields 0.7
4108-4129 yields -0.4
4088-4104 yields 1.1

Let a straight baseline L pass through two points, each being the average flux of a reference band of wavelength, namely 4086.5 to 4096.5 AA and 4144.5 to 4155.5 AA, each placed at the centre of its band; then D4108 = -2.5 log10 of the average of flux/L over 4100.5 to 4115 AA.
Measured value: 0.14 mag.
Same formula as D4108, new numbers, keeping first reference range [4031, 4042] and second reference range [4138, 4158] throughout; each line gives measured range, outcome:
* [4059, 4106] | 0.06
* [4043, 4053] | 0.05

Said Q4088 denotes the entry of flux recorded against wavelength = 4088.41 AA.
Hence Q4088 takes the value 8.12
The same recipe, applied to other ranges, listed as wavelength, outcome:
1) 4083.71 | 6.78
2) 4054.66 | 7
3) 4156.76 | 7.1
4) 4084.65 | 6.76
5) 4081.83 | 7.75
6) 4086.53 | 7.74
